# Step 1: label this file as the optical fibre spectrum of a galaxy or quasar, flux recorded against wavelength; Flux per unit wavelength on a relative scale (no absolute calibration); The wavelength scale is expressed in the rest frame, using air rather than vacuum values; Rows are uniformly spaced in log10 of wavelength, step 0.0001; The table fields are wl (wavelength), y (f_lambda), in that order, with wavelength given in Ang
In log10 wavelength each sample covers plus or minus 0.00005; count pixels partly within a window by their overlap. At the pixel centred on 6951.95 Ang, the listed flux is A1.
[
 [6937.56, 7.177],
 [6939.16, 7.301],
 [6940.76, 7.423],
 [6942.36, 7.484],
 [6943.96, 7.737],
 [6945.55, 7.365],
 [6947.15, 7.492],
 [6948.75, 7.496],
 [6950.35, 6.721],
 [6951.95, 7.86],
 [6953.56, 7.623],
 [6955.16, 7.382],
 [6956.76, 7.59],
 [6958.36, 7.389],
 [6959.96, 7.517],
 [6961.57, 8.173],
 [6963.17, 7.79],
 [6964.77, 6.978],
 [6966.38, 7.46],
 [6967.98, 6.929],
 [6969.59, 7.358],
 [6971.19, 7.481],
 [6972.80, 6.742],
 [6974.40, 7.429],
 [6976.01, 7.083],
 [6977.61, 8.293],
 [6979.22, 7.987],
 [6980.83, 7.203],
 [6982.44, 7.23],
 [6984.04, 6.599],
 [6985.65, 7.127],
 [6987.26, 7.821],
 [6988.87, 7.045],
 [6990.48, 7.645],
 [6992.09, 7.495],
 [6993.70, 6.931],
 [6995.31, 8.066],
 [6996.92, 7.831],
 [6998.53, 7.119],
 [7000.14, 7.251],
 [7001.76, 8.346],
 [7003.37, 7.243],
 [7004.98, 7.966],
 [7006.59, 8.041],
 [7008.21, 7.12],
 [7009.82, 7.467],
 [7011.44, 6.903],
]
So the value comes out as 7.86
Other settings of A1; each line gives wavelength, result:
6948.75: 7.496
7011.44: 6.903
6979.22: 7.987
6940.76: 7.423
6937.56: 7.177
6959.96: 7.517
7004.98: 7.966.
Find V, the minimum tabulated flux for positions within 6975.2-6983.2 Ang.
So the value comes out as 7.083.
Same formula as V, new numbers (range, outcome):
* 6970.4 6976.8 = 6.742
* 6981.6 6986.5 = 6.599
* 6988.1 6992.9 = 7.045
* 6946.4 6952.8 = 6.721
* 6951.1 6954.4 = 7.623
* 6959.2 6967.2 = 6.978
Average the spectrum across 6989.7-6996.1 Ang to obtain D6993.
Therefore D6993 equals 7.53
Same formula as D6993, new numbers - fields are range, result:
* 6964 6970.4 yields 7.18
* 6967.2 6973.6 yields 7.13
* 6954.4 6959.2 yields 7.46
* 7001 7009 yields 7.74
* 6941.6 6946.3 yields 7.54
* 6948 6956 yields 7.41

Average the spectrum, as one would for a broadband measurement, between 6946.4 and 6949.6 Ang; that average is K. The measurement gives 7.48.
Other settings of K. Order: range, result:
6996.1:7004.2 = 7.56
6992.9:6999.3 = 7.49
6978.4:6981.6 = 7.59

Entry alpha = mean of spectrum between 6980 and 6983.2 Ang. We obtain 7.21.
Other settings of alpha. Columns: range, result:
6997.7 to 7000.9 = 7.2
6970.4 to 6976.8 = 7.18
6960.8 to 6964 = 7.99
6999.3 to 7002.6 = 7.78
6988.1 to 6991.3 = 7.35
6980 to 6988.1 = 7.2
